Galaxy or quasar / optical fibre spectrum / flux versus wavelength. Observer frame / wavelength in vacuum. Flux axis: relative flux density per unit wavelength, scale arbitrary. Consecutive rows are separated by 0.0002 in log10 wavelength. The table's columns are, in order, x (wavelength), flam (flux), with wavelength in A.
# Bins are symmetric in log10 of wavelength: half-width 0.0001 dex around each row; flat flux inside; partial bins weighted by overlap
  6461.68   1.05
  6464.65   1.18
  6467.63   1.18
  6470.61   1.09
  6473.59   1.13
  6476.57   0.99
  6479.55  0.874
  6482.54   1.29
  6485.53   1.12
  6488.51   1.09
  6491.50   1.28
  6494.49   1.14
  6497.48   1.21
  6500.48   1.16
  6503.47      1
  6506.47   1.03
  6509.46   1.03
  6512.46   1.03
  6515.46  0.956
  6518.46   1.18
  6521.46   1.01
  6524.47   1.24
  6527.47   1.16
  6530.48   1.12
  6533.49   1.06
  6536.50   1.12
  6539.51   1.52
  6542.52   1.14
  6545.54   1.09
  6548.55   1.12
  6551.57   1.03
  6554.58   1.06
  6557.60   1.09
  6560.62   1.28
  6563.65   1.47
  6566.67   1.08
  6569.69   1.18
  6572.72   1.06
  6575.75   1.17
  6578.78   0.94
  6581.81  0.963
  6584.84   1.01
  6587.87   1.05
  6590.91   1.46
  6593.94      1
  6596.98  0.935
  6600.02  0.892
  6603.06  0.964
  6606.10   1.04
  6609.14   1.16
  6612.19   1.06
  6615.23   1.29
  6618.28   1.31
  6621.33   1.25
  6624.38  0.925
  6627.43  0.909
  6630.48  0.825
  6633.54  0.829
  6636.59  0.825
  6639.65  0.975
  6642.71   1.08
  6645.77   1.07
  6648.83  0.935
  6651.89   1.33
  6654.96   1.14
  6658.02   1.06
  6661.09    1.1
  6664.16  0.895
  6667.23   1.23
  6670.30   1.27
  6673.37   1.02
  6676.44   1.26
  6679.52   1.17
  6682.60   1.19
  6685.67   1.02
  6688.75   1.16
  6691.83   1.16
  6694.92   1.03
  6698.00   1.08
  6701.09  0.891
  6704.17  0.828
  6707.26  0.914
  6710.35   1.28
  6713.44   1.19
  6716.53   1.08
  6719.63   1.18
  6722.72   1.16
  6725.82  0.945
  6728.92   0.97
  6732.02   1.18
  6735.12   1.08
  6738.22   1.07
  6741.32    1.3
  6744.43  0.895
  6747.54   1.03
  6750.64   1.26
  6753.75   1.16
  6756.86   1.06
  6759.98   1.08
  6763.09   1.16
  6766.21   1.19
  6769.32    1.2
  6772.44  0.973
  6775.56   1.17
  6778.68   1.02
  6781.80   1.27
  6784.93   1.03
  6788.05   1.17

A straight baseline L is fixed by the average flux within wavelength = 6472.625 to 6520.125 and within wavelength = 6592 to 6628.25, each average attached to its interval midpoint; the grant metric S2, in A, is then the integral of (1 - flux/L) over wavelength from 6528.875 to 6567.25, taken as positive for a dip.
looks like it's -3.1 A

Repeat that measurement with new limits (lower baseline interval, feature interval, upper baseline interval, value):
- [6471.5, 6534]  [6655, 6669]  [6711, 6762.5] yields 0.29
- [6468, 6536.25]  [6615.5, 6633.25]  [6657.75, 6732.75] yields 0.78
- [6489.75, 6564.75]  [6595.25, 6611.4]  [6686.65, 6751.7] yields 1.65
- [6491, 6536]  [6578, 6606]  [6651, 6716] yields 1.94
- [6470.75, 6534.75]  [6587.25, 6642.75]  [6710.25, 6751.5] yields 3.22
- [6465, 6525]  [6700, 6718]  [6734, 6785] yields 1.30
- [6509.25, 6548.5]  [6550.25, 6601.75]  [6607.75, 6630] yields 1.12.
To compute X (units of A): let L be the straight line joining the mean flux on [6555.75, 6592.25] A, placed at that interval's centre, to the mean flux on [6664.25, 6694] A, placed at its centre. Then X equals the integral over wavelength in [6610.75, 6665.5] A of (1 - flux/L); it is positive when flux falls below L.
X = 4.8 A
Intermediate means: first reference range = 1.14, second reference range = 1.15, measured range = 1.05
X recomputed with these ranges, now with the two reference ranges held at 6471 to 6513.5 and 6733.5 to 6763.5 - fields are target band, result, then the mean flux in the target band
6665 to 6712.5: 0.3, 1.1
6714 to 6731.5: 0.4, 1.08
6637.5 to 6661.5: 0.6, 1.08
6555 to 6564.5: -1.2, 1.24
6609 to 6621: -1.2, 1.21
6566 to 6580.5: 0.2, 1.08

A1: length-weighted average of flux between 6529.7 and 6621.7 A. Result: 1.12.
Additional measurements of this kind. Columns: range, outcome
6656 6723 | 1.1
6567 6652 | 1.05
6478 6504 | 1.13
